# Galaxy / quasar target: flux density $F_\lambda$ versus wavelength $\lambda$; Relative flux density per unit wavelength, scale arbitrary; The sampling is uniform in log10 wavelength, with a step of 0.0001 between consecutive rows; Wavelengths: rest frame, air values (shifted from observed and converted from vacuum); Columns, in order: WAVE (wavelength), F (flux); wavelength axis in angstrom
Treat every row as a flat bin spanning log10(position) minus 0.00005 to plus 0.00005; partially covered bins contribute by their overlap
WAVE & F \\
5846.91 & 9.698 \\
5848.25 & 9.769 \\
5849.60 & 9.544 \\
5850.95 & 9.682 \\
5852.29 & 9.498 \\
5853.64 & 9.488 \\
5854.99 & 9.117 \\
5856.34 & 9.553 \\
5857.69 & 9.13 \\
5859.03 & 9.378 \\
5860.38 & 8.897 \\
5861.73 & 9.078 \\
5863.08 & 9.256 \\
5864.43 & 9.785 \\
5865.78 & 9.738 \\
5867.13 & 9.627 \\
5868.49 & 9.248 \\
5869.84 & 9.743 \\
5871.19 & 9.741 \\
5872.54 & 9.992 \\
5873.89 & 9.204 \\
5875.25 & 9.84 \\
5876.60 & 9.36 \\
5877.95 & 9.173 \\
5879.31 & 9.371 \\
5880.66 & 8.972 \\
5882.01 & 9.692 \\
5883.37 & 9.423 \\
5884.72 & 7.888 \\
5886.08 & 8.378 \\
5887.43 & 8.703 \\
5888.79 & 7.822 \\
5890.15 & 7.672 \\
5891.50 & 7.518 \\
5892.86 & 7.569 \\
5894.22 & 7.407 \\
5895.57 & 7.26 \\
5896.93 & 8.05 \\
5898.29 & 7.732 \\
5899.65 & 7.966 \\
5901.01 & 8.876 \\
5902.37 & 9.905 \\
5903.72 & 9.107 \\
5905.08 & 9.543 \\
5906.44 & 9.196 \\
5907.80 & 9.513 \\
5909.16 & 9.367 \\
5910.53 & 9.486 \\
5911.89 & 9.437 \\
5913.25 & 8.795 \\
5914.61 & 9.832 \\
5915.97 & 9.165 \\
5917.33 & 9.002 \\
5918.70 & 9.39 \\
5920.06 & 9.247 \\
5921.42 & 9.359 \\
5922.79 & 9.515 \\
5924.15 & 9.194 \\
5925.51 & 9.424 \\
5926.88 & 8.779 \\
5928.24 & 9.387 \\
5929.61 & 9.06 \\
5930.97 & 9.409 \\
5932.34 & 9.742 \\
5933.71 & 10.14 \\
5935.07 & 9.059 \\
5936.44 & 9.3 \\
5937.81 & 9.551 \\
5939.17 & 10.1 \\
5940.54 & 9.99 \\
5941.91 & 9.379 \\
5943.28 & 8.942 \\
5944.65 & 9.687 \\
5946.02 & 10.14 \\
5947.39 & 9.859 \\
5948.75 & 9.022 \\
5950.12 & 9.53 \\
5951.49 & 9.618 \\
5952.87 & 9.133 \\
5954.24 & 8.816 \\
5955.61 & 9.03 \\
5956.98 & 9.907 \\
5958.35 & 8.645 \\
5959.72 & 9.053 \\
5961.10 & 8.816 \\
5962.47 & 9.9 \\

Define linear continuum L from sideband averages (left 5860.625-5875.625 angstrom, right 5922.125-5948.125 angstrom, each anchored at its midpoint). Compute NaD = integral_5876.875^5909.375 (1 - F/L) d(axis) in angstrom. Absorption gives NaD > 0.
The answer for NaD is 3.2 angstrom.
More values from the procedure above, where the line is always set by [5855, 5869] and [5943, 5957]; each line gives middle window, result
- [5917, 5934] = 0.1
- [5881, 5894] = 1.5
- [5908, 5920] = 0.1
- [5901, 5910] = 0.0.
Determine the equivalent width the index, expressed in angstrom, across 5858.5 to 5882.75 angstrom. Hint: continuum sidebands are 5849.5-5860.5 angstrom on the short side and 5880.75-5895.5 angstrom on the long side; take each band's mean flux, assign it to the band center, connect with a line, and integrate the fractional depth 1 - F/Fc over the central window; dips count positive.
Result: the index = -1.7 angstrom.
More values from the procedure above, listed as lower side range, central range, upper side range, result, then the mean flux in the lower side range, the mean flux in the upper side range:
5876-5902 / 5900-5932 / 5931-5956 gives -1.3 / 8.37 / 9.5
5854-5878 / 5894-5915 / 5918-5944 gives 1.3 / 9.45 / 9.42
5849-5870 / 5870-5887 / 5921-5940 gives 0.3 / 9.41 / 9.43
